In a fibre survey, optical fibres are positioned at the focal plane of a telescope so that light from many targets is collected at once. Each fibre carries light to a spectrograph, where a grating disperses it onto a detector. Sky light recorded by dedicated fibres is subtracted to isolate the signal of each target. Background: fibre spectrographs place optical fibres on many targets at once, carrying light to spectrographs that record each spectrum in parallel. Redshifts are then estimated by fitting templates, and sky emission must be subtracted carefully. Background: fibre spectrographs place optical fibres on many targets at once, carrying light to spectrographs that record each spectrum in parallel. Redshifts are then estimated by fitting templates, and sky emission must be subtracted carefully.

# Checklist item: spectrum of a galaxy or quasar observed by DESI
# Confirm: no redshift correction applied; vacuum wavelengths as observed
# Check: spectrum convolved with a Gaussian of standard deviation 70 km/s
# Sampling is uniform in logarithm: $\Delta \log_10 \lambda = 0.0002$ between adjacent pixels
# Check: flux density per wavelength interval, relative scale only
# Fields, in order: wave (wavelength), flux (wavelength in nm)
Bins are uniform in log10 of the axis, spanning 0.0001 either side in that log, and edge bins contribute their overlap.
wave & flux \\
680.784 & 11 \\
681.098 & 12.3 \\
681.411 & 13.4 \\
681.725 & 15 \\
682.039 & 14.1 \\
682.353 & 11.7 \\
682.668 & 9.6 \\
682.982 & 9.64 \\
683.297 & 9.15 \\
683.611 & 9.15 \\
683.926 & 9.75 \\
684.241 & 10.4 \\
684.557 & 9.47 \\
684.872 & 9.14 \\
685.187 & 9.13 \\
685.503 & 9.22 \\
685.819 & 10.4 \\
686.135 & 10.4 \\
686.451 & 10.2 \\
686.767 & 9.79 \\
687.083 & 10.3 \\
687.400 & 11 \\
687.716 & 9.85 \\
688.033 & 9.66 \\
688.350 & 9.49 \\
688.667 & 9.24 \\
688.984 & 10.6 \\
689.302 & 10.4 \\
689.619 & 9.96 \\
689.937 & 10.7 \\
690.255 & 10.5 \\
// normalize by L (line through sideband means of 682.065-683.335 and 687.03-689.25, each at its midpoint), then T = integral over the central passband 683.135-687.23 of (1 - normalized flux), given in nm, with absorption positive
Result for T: 0.223 nm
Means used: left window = 10.5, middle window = 9.73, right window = 10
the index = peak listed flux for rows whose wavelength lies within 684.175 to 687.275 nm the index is 10.4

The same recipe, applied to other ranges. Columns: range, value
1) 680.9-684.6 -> 15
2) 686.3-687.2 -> 10.3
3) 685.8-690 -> 11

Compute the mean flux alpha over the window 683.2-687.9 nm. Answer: 9.83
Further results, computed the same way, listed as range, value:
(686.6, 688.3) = 10.1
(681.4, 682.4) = 13.8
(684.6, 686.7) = 9.74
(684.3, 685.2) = 9.39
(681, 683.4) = 11.9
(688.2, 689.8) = 9.95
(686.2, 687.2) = 10.1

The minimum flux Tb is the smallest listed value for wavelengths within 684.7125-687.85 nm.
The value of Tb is 9.13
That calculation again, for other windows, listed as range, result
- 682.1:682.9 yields 9.6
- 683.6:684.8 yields 9.15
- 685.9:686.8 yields 9.79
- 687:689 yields 9.24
